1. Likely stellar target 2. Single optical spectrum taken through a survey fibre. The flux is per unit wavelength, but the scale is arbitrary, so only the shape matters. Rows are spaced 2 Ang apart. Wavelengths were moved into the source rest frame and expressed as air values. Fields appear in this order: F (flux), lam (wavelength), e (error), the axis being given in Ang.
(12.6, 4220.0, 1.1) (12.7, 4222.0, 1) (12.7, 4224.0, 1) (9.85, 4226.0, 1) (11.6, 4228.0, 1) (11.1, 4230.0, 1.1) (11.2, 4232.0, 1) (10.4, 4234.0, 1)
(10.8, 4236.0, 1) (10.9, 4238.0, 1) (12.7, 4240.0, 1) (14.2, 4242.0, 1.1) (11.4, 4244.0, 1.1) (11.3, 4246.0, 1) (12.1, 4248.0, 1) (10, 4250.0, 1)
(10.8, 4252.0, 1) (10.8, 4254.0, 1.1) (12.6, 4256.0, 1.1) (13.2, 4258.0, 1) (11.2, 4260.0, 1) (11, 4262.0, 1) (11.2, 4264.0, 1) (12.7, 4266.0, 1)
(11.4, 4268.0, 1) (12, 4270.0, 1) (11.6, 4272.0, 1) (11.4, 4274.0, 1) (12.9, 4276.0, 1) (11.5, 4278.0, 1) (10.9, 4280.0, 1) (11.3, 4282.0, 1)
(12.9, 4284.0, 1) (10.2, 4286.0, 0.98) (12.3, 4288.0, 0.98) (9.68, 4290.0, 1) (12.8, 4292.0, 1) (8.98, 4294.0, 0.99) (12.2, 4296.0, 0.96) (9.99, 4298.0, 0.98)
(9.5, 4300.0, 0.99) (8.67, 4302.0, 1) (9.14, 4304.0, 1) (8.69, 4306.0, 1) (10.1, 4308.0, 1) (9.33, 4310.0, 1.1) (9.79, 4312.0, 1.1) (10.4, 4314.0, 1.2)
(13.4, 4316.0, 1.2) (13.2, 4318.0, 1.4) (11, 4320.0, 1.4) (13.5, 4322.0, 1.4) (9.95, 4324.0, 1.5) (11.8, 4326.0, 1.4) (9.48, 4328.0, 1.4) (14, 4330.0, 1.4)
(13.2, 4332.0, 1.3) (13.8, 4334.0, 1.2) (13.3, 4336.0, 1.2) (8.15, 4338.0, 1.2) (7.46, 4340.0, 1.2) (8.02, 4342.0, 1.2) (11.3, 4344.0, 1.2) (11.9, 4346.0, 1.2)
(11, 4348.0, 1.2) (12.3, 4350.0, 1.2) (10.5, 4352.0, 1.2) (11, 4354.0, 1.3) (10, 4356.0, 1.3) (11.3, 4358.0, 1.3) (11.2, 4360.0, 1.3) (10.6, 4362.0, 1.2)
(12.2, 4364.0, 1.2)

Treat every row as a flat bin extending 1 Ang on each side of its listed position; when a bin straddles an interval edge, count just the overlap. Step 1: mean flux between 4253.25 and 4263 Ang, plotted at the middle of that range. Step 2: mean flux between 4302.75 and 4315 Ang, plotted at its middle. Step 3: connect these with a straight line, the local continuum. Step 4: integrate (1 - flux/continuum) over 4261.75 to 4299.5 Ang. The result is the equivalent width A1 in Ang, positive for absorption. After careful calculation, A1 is -2.1 Ang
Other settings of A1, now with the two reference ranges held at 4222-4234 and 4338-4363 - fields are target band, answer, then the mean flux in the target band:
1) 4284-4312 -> 1.6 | 10.2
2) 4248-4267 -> -0.7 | 11.5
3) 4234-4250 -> -0.7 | 11.7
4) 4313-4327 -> -1.6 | 11.9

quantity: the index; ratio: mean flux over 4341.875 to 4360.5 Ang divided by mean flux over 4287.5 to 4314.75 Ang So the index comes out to 1.1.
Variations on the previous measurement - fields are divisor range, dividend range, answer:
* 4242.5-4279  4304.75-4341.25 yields 0.95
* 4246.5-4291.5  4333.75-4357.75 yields 0.92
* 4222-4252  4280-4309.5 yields 0.91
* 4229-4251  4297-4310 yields 0.82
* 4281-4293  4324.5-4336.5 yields 1.08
